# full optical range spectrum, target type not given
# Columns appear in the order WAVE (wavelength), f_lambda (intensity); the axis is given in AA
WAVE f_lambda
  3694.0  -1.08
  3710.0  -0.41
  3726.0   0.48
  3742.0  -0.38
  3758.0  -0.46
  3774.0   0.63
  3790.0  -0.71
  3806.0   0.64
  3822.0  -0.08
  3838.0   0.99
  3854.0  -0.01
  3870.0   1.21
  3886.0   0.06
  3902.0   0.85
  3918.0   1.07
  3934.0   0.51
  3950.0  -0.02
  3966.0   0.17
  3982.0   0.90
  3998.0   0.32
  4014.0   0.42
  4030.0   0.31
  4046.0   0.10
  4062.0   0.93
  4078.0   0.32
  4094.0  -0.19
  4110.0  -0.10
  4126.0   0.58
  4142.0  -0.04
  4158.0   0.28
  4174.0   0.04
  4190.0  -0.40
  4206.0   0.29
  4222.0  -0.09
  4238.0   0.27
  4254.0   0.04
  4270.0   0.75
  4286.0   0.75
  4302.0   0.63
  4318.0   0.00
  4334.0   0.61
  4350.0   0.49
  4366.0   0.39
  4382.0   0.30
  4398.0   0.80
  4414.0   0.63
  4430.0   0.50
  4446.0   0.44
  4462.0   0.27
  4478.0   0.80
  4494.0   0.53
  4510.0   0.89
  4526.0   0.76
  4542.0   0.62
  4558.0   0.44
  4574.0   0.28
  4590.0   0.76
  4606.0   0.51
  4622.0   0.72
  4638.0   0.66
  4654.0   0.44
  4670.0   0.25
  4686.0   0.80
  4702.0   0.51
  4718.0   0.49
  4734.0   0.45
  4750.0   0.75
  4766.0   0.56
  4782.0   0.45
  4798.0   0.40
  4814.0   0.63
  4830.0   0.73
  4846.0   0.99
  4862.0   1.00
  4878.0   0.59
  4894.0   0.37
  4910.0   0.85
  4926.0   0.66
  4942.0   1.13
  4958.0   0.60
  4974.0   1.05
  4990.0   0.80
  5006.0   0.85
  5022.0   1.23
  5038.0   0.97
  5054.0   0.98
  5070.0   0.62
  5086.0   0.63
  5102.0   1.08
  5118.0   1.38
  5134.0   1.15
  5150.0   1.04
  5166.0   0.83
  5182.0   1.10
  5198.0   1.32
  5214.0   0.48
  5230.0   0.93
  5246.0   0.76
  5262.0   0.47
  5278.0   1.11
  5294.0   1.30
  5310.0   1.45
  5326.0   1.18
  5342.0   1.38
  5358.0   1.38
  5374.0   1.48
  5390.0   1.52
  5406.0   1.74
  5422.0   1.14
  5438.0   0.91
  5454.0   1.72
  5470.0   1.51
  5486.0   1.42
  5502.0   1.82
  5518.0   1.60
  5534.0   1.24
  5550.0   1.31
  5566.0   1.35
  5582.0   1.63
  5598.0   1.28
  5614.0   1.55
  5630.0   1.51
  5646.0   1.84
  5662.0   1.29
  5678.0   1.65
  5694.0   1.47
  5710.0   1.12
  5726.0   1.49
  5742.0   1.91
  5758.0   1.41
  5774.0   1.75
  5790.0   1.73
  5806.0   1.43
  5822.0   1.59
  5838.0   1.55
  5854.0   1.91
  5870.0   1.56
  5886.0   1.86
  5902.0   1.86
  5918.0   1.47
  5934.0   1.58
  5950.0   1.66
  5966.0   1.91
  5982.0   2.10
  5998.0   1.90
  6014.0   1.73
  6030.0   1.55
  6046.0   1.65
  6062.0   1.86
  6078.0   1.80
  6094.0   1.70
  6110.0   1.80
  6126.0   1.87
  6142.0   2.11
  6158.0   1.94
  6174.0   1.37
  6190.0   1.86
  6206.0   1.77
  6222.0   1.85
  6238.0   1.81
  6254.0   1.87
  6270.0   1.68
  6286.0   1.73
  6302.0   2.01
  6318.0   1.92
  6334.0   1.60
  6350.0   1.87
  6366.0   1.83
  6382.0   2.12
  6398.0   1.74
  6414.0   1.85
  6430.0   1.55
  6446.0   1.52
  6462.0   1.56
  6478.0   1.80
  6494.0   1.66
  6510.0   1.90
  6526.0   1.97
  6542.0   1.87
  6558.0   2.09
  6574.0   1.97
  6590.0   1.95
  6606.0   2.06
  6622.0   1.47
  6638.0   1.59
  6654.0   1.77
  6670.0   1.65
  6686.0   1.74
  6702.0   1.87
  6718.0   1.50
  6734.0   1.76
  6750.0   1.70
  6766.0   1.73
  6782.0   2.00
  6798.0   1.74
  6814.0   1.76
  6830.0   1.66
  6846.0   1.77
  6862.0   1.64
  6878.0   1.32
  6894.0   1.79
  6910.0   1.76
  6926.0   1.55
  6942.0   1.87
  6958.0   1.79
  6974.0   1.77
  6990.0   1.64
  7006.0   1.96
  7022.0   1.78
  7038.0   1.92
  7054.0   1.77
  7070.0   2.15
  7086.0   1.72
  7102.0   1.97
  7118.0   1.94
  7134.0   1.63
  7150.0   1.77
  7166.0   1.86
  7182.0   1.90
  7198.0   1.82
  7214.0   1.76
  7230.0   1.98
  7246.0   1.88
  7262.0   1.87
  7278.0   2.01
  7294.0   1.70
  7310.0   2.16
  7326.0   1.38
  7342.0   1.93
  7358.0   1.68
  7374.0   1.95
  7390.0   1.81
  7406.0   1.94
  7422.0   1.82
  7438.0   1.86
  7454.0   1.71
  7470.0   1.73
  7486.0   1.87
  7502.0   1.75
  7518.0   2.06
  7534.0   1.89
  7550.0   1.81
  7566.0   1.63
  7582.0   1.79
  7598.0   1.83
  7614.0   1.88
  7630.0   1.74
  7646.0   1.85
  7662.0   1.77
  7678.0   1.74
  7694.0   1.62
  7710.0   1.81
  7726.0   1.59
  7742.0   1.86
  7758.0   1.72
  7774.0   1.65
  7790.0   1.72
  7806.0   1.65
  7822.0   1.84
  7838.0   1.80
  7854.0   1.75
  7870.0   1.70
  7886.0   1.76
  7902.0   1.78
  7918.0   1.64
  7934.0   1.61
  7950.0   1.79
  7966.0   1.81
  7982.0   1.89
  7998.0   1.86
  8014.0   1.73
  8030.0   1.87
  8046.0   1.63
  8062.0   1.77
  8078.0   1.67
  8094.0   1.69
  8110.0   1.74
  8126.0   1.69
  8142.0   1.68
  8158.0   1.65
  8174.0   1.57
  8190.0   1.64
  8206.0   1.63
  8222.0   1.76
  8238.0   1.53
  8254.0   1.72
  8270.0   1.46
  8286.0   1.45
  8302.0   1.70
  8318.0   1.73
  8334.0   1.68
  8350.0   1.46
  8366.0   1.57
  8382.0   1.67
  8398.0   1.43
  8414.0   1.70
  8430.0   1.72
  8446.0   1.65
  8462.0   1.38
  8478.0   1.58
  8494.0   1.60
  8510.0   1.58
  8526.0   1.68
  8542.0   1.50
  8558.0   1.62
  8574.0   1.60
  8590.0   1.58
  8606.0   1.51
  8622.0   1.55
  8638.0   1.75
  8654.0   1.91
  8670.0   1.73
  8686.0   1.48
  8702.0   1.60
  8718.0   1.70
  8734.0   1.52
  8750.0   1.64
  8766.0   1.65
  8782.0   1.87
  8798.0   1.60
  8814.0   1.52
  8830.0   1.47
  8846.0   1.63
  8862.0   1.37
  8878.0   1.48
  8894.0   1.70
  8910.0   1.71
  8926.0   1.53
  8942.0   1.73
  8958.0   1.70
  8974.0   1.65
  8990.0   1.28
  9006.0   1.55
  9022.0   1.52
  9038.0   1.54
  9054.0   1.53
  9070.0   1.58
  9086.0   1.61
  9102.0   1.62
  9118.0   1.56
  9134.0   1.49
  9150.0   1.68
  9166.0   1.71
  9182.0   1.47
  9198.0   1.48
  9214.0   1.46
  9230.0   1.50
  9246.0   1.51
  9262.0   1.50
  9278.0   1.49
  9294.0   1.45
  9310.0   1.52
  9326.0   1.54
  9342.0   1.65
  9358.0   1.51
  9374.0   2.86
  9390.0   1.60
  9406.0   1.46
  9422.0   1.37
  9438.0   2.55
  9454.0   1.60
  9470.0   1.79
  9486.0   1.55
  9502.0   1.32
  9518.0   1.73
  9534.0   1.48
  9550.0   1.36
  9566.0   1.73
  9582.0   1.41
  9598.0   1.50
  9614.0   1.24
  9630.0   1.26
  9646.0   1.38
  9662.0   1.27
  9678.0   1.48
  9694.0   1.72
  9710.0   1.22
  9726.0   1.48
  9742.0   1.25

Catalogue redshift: 0.325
